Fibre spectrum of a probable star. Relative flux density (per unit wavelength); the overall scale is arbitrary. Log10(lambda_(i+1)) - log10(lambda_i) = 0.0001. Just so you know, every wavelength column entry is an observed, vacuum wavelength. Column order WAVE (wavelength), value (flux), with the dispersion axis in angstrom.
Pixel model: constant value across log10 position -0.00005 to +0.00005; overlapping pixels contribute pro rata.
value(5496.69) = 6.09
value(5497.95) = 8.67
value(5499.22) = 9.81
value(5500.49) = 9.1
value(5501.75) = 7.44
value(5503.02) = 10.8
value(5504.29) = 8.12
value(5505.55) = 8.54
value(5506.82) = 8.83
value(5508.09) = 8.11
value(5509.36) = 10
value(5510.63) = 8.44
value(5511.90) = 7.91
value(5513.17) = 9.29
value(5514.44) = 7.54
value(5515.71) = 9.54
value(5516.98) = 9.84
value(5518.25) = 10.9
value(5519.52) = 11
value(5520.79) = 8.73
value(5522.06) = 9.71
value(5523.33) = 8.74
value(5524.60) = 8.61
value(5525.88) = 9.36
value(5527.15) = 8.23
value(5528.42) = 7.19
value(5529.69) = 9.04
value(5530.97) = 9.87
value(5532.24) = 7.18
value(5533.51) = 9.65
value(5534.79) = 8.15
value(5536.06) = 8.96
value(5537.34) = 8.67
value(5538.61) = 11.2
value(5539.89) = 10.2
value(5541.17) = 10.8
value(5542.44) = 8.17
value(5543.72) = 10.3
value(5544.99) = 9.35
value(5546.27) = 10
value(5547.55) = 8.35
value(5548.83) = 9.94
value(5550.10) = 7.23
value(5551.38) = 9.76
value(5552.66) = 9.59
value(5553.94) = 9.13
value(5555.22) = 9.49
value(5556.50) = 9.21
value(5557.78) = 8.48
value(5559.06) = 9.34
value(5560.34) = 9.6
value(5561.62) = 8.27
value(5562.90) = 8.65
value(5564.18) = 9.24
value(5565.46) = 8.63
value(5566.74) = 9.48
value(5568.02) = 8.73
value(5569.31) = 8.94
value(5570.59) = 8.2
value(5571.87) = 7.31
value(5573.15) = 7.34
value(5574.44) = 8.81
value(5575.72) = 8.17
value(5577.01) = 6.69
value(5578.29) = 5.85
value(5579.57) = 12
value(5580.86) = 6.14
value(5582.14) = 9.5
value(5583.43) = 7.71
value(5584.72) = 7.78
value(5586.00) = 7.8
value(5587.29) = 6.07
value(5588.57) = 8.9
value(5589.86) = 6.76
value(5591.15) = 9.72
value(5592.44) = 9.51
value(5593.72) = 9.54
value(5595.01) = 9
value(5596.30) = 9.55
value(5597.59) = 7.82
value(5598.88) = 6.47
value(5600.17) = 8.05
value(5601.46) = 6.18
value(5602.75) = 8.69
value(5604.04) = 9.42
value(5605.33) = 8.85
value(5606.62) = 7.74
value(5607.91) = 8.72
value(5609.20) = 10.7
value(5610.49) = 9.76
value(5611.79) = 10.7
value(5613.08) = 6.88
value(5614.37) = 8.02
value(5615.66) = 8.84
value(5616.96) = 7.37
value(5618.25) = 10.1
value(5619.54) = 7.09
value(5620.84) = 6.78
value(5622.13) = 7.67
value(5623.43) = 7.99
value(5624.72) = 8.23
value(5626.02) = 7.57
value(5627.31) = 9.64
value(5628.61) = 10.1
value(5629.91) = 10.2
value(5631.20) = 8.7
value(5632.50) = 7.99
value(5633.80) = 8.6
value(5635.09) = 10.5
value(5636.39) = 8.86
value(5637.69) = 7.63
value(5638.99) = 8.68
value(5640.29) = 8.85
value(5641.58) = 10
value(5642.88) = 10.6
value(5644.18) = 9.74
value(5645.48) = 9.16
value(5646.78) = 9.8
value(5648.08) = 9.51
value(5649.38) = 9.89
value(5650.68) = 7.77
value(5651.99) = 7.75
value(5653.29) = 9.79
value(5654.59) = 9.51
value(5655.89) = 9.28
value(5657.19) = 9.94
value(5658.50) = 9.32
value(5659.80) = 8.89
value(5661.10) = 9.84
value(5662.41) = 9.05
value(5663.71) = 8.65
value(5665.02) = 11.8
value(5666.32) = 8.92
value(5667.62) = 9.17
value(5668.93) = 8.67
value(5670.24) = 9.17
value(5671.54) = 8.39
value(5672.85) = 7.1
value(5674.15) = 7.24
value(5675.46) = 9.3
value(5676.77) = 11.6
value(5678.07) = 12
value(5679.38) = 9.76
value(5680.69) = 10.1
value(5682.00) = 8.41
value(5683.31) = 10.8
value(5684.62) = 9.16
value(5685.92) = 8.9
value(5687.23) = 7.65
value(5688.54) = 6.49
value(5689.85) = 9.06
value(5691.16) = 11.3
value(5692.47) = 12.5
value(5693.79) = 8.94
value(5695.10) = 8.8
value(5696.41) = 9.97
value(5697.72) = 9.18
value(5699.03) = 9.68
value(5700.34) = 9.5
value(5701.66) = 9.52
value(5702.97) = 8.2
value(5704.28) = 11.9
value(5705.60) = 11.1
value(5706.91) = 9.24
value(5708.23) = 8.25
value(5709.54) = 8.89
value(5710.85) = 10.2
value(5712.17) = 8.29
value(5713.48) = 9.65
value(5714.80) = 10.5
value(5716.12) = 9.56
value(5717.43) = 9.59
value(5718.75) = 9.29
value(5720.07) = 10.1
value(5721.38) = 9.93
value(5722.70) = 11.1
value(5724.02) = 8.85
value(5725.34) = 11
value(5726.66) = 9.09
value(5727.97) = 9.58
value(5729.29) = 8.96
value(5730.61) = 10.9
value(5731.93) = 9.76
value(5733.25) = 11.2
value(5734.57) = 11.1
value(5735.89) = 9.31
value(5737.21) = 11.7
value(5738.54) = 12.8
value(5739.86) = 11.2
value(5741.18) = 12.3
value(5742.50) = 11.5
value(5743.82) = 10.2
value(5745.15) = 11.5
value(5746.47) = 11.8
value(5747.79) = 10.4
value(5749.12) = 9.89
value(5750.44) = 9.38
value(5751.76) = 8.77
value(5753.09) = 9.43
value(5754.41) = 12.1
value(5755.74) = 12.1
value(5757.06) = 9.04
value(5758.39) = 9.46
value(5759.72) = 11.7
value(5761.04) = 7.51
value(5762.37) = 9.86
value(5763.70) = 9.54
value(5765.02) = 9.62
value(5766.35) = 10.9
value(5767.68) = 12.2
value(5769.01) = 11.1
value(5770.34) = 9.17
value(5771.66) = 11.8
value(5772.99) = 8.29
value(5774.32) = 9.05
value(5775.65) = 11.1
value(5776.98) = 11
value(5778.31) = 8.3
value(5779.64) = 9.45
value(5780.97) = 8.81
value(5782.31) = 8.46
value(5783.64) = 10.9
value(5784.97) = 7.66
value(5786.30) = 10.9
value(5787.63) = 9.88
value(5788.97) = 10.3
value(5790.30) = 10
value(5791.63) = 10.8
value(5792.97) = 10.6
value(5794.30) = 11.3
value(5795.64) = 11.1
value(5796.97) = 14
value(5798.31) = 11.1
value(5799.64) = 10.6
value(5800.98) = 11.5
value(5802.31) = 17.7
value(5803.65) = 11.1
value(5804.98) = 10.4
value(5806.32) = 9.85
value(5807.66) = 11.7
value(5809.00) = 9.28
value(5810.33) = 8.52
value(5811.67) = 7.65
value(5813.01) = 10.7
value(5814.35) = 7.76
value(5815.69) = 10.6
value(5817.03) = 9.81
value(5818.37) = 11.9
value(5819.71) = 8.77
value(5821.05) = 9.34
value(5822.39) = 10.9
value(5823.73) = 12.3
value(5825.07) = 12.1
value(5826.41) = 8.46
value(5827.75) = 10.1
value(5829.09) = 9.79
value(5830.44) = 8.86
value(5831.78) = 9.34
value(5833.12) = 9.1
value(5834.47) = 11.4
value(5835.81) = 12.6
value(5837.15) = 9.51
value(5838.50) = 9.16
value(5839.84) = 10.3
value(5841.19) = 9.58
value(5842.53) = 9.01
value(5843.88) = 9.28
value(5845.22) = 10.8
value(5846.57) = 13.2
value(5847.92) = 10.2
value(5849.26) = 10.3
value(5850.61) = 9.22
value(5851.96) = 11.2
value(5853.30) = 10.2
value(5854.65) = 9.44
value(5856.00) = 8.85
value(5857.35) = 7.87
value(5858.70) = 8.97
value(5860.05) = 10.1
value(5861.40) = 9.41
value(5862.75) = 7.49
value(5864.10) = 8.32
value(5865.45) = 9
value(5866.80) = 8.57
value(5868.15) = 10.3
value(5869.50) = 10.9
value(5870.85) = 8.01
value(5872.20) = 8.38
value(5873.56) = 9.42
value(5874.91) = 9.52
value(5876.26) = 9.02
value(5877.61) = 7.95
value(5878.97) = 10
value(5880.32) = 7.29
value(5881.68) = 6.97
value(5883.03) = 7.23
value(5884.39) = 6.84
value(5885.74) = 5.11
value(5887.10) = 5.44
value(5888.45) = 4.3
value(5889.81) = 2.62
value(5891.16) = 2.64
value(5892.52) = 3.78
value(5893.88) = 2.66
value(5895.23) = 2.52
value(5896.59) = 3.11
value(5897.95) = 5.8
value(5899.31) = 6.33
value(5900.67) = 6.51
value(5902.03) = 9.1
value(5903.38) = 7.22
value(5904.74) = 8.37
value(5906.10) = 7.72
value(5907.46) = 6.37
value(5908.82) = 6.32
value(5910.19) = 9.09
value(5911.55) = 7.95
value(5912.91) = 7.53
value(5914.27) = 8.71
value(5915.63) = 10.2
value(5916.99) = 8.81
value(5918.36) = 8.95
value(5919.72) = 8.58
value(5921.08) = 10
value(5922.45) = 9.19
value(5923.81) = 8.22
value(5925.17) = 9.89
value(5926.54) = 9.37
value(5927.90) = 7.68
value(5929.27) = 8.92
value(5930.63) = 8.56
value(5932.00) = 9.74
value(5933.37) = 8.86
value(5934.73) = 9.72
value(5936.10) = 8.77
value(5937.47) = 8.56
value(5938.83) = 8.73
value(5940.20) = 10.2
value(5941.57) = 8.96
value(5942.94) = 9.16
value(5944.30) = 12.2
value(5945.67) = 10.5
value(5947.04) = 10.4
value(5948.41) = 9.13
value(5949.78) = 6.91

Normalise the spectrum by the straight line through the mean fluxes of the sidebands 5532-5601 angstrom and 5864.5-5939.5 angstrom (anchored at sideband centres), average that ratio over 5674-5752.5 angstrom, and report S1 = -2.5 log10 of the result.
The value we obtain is -0.21 mag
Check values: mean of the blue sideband 8.69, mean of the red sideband 7.67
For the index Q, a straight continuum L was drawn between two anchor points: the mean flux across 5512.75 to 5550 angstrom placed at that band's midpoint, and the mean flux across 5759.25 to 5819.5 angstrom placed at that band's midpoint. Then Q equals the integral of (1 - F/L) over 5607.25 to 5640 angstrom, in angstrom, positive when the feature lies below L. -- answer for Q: 3.2 angstrom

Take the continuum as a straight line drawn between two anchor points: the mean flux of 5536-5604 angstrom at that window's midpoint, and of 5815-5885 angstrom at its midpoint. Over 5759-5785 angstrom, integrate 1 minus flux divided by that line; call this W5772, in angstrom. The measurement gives -1.6 angstrom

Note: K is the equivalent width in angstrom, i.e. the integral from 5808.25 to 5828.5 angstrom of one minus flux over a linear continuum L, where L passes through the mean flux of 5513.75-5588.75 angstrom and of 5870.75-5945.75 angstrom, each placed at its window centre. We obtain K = -4.8 angstrom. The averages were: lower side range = 8.83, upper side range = 7.72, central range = 9.89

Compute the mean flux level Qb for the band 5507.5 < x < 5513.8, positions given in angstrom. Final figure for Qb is 8.75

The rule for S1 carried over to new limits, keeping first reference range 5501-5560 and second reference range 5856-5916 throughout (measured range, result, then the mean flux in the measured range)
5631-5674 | -0.078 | 9.12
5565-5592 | 0.095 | 8.13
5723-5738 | -0.249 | 10.2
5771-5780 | -0.248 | 9.87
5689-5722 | -0.181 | 9.71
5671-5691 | -0.097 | 9.12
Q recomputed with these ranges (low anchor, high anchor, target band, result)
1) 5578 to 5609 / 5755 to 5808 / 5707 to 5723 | 0.25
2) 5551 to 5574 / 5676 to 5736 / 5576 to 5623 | 4.11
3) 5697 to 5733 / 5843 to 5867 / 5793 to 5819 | -3.31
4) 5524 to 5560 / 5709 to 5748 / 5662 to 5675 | 1.48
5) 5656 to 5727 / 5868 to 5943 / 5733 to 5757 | -4.82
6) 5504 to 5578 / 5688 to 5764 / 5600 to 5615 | 1.08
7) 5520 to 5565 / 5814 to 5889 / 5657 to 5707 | -1.51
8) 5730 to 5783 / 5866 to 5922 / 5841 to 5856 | -3.48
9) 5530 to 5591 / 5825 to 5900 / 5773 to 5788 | -1.96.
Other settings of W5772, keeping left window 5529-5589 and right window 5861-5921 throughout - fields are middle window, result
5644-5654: -0.9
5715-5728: -2.9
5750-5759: -2.5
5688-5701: -2.2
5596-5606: 0.6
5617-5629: 0.3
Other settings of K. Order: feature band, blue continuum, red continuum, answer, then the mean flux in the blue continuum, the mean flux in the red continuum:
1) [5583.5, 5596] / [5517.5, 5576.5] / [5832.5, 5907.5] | 0.8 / 9.04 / 8.12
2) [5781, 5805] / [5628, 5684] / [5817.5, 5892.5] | -5.0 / 9.33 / 8.99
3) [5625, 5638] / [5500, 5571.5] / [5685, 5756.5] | 0.8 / 9.06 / 10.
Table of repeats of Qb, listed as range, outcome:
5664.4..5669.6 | 9.63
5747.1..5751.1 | 9.91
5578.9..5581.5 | 9.04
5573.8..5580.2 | 8.31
